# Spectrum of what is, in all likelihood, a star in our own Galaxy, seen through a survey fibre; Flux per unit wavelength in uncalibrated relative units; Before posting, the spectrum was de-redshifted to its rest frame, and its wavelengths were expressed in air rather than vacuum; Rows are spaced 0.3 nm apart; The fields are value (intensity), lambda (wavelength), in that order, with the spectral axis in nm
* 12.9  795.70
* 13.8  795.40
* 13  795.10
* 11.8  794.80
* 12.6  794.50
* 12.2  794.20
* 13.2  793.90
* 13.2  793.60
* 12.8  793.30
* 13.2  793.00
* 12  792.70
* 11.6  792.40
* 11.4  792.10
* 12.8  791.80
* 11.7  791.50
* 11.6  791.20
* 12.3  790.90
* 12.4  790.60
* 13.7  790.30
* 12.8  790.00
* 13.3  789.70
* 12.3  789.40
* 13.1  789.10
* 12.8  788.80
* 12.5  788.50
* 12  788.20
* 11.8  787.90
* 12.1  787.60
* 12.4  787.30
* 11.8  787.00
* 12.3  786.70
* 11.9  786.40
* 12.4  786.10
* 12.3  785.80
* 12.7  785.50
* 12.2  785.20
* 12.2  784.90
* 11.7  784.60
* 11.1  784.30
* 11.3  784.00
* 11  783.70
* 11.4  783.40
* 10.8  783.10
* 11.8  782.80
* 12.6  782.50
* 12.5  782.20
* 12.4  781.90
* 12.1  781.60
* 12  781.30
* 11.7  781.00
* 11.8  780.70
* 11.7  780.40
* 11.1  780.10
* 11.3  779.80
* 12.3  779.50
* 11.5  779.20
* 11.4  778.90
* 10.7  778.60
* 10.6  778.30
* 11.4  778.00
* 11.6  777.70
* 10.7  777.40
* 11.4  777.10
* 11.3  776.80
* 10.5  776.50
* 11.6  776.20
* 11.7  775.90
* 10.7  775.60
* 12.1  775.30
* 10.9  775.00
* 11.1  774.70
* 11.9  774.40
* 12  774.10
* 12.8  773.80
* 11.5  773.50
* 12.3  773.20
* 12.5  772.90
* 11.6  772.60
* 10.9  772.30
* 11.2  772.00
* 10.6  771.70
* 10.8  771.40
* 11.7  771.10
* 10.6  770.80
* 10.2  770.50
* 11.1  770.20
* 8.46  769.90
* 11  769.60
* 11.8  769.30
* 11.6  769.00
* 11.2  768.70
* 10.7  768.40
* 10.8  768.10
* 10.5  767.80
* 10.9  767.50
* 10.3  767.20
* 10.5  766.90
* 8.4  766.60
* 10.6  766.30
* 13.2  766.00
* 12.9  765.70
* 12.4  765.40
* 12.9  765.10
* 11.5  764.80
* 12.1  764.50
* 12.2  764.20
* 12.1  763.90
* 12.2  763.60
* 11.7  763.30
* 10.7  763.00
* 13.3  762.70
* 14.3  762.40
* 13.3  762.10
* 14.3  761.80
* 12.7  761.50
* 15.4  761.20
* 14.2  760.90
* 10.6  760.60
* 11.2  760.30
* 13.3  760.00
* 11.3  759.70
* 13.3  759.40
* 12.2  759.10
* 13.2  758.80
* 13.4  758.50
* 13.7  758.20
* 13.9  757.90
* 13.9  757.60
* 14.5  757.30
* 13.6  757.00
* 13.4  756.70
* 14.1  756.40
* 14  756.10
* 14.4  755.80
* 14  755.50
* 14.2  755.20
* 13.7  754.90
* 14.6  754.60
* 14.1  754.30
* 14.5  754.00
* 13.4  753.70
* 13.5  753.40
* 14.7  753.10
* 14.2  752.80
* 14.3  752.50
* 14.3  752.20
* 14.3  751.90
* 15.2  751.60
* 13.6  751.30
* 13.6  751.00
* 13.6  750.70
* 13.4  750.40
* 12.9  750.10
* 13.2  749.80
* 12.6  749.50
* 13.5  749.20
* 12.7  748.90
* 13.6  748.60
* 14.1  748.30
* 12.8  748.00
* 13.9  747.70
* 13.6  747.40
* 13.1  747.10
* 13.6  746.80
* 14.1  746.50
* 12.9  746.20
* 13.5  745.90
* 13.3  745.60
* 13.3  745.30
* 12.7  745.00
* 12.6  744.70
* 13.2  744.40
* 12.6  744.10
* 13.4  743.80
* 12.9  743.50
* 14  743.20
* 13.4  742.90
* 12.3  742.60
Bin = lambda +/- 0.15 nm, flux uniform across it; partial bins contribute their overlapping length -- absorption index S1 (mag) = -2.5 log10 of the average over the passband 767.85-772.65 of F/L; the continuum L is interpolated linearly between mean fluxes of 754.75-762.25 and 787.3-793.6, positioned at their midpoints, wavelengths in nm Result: 0.200 mag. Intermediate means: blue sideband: 13.4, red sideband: 12.4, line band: 10.9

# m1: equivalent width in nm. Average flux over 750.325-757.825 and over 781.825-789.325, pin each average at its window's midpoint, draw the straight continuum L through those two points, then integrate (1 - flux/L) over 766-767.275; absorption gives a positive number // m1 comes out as 0.28 nm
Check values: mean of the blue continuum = 14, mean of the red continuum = 12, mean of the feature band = 10.3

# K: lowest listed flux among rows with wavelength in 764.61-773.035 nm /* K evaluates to 8.4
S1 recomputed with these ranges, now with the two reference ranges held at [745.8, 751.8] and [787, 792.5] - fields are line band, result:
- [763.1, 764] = 0.10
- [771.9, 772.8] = 0.14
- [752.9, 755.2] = -0.06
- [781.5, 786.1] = 0.06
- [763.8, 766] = 0.06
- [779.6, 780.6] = 0.11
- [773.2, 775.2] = 0.09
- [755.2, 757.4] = -0.06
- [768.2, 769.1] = 0.16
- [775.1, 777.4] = 0.13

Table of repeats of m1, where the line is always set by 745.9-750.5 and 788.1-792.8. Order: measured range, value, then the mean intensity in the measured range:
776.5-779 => 0.31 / 11.1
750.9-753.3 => -0.18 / 14.3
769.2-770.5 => 0.24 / 10.5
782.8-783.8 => 0.11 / 11.2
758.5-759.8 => 0.04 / 12.6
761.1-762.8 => -0.11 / 13.9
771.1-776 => 0.47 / 11.5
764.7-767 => 0.24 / 11.6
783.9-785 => 0.09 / 11.6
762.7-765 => 0.19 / 11.9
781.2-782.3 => 0.03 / 12.2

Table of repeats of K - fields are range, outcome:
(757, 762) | 10.6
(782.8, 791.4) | 10.8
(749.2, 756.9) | 12.6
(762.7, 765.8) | 10.7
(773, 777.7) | 10.5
